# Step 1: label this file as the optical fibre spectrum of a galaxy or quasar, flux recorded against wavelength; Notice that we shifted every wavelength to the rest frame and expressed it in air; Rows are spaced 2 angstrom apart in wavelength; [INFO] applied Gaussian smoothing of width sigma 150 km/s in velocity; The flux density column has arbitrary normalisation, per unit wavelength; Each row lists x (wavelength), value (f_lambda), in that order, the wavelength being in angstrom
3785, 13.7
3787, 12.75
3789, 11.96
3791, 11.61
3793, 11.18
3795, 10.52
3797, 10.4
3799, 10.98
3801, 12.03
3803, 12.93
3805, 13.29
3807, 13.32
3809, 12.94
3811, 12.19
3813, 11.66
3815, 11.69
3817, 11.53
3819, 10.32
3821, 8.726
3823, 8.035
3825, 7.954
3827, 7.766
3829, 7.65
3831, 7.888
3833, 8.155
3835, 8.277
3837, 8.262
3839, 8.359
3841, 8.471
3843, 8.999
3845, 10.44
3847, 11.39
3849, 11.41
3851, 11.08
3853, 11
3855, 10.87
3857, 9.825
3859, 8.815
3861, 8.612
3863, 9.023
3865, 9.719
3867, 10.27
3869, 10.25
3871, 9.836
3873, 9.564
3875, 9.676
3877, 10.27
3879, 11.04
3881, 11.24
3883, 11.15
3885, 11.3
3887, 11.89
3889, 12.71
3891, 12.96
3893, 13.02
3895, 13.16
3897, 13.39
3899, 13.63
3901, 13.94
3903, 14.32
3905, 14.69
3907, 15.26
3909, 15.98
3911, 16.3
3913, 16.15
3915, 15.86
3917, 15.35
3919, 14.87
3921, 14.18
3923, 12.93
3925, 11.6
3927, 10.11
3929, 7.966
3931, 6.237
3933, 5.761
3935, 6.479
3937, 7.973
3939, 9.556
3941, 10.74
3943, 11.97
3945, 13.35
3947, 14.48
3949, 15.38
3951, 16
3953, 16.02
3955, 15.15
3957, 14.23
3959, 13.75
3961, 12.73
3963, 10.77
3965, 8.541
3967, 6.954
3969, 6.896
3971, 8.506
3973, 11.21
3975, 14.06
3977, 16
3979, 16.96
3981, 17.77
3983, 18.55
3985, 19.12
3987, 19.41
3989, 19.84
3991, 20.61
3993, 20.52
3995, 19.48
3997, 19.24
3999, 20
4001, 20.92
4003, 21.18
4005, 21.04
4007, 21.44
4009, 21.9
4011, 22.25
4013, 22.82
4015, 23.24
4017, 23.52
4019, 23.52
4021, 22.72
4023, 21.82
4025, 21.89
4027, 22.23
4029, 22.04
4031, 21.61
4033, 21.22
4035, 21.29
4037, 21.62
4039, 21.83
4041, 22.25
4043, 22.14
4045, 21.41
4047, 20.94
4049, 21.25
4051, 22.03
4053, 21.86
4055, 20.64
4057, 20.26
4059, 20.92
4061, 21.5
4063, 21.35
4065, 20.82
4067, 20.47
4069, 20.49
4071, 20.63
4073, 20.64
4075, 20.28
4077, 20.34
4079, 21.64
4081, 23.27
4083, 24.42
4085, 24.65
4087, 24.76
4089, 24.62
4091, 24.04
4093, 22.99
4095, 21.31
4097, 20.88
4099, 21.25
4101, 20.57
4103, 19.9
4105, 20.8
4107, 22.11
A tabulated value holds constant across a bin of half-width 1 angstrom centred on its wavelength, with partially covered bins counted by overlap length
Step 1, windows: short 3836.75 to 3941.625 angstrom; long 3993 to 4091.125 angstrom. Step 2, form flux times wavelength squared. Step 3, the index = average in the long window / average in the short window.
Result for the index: 2.1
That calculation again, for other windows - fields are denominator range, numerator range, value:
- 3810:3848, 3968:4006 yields 2.02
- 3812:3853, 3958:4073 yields 2.25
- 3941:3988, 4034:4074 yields 1.61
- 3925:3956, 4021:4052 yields 2.04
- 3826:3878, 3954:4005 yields 1.79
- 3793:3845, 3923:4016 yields 1.60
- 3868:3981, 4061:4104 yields 1.93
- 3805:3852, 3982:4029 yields 2.34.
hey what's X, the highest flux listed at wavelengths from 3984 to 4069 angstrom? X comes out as 23.52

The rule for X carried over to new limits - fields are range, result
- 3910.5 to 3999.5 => 20.61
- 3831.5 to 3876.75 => 11.41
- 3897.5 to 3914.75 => 16.3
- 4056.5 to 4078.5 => 21.5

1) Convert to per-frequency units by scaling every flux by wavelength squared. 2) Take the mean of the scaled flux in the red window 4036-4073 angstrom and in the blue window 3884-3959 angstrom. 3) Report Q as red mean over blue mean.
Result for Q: 1.77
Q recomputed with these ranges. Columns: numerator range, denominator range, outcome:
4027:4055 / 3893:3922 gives 1.57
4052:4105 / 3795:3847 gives 2.44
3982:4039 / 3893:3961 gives 1.72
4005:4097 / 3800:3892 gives 2.36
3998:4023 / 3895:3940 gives 1.86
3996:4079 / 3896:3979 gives 1.81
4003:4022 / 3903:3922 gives 1.54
